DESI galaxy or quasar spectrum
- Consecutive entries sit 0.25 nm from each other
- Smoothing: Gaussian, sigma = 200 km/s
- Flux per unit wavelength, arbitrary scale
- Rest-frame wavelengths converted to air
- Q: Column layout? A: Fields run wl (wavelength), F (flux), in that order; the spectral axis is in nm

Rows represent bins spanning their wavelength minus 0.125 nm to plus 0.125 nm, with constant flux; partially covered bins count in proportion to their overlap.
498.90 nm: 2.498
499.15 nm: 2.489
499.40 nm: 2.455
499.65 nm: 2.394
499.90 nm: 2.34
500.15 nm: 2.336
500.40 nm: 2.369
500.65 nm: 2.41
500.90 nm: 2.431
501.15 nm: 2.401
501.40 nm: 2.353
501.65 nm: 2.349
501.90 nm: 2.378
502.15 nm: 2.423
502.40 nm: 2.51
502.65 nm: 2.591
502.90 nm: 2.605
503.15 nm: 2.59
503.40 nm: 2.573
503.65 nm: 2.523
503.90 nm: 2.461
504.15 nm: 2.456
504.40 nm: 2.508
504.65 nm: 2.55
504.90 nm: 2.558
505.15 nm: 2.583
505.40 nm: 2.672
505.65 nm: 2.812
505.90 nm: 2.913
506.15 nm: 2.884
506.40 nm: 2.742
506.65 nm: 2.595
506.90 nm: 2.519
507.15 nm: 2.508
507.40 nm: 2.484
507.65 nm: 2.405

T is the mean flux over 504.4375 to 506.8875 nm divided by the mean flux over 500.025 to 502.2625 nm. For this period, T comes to 1.13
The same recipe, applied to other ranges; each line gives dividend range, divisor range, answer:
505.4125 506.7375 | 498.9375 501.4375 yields 1.16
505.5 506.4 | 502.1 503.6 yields 1.11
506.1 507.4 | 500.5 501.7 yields 1.10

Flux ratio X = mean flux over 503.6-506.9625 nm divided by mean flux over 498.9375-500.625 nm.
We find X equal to 1.09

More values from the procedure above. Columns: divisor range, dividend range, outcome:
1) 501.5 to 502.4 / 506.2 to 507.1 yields 1.10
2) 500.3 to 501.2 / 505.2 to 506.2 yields 1.16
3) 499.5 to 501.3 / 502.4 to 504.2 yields 1.07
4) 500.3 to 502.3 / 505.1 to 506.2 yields 1.16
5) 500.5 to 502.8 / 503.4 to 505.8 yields 1.06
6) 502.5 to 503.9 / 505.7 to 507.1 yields 1.06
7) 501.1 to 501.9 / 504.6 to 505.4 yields 1.09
